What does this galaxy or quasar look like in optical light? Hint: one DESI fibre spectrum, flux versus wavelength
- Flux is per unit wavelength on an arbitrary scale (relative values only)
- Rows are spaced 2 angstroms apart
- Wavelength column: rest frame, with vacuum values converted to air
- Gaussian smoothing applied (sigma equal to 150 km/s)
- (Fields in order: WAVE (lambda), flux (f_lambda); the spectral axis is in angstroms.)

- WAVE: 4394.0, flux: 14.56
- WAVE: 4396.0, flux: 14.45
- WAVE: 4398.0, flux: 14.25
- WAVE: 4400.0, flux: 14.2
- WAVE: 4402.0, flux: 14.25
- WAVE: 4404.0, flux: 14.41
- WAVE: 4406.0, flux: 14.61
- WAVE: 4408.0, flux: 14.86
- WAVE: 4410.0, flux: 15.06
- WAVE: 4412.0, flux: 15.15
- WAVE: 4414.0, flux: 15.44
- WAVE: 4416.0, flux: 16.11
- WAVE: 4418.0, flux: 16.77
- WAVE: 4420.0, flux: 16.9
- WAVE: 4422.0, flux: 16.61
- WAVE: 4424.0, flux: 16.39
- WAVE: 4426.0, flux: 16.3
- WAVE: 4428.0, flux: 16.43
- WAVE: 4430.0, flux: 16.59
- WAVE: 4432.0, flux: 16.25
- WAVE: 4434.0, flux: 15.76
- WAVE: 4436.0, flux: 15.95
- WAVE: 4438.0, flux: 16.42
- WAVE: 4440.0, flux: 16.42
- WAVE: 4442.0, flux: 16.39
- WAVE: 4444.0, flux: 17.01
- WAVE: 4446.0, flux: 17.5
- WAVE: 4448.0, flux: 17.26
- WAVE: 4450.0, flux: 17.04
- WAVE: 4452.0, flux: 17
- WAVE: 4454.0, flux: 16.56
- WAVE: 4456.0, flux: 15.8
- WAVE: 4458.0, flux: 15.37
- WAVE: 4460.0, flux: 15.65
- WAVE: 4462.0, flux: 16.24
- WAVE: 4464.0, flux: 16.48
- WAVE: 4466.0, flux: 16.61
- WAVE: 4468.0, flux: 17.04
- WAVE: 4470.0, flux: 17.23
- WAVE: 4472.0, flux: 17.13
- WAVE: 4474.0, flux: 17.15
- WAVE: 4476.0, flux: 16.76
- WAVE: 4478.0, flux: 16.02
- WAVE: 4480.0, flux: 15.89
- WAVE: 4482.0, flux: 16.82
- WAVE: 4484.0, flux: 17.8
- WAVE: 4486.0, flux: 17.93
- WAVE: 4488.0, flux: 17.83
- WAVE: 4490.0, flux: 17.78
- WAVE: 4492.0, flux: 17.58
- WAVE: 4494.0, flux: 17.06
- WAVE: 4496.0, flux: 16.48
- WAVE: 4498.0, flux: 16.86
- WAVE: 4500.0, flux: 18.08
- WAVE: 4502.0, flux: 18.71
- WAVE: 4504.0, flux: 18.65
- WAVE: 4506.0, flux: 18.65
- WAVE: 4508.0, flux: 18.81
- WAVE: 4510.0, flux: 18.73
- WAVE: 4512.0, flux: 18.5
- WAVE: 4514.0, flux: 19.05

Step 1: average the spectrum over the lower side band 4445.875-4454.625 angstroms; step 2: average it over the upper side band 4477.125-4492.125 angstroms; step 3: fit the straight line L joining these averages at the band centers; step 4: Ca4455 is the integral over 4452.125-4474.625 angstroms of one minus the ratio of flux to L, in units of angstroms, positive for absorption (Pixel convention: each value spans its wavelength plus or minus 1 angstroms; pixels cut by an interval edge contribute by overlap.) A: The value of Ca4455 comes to 0.8 angstroms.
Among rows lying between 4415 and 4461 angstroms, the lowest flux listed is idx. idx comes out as 15.37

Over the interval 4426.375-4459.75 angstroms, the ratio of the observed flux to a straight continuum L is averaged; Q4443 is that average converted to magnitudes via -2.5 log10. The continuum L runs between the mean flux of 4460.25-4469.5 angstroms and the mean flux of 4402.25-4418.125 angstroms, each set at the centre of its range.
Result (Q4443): -0.03 mag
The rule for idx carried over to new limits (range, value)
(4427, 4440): 15.76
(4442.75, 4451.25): 17.01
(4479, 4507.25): 15.89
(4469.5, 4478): 16.02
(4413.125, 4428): 15.44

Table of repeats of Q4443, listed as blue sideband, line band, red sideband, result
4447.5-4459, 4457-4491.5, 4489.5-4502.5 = 0.01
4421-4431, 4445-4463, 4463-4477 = 0.02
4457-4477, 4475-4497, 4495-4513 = 0.02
